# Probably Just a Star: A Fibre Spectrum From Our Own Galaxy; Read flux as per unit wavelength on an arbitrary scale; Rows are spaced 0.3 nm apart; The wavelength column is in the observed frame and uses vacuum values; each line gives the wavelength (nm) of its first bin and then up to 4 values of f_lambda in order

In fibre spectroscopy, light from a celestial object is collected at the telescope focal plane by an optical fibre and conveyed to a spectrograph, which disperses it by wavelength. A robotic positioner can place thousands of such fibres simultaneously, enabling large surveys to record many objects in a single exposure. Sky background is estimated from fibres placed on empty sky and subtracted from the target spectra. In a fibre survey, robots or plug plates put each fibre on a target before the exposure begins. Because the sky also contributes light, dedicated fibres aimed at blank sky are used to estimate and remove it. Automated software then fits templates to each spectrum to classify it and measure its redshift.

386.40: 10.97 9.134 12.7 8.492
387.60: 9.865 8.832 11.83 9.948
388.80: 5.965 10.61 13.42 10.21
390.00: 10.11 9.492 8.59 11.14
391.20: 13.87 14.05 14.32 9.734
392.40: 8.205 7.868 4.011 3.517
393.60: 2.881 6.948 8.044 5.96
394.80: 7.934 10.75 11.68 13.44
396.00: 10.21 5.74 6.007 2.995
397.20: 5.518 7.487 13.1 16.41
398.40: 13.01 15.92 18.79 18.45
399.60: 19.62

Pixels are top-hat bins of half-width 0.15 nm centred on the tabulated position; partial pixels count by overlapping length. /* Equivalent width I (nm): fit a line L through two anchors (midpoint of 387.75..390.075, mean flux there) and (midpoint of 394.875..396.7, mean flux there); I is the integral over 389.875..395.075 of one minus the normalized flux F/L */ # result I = 0.65 nm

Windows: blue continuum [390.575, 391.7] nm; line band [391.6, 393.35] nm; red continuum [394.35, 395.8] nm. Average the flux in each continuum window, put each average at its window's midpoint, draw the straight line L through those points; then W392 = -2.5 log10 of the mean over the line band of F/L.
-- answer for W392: 0.359 mag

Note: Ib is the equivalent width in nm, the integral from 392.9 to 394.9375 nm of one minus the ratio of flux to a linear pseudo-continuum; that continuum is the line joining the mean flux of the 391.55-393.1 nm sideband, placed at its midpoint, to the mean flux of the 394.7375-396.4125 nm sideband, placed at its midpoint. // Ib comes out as 0.86 nm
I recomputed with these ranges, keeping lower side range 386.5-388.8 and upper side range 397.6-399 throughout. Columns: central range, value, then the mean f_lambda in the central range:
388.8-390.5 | 0.08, 10.3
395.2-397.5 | 0.97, 7.97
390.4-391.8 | -0.07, 12.1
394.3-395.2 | 0.35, 8.06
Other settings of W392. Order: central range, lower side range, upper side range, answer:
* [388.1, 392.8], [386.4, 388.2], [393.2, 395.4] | -0.223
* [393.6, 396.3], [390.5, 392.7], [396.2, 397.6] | -0.197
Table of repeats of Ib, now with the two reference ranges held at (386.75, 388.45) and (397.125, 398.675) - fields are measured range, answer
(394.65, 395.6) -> 0.089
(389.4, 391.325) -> -0.016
